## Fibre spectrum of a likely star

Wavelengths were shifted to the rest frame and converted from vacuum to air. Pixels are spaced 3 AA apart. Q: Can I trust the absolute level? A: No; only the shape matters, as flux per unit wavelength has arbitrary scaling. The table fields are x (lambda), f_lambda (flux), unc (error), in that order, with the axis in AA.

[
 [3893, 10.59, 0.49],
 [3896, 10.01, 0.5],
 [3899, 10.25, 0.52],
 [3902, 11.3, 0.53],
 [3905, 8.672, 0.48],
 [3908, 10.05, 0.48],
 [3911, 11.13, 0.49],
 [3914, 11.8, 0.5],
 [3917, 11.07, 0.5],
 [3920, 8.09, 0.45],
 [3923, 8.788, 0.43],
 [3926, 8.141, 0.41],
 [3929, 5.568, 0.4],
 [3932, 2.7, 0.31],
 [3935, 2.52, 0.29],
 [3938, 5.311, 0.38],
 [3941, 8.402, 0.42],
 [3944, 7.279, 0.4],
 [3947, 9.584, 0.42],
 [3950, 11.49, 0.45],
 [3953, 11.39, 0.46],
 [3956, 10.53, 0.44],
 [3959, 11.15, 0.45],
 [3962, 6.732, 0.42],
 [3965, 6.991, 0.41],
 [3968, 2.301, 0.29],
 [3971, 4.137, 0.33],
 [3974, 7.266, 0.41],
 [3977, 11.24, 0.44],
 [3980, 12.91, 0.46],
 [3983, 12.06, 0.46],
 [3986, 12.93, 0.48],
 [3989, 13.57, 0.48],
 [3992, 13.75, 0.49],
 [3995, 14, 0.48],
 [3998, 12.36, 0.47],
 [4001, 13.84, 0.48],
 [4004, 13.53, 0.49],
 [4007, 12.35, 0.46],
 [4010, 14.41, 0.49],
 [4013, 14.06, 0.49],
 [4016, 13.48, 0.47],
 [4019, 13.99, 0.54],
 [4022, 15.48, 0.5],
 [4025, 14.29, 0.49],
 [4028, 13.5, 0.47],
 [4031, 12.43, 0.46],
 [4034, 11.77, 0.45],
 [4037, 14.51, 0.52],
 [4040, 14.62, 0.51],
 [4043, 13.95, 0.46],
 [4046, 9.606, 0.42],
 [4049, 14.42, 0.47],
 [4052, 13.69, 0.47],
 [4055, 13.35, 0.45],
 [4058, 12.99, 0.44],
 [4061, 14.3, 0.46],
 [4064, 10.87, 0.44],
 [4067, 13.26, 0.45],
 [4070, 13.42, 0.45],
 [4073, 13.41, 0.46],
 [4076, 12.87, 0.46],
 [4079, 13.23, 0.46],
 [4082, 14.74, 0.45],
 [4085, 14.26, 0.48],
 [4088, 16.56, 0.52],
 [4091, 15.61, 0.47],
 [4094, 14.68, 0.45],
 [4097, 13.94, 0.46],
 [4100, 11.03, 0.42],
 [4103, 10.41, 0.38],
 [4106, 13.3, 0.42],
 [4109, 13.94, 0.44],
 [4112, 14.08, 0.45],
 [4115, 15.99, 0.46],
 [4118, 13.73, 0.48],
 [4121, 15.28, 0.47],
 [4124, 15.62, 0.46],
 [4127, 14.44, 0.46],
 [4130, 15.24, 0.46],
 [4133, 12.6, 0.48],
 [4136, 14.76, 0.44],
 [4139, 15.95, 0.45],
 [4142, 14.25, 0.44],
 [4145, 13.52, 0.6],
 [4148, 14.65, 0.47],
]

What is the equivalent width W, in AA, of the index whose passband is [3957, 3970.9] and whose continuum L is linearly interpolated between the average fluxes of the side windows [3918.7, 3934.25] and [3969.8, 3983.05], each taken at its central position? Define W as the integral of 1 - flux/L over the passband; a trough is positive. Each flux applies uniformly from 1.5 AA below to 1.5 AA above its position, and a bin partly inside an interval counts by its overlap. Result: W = 3.0 AA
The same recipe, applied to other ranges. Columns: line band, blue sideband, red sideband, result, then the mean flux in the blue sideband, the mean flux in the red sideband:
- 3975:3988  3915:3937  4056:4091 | -3.8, 6.78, 13.7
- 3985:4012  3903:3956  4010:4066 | -4.3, 8.44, 13.4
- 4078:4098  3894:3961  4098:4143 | -2.4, 8.87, 14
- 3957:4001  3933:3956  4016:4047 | 0.5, 8.05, 13.5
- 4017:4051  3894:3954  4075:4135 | -4.4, 8.67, 14.1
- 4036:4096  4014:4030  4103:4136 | 1.9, 14.1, 14.3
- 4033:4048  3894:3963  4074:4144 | -1.0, 8.81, 14.2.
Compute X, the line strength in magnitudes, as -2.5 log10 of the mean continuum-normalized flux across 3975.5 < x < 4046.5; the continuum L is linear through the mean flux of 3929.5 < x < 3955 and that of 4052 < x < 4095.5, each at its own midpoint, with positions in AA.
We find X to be -0.24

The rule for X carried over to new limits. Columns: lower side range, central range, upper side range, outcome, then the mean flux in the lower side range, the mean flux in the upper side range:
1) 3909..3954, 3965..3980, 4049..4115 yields 0.362 mag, 8.2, 13.6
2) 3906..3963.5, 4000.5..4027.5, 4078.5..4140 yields -0.244 mag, 8.51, 14.3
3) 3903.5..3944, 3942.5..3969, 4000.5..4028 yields 0.136 mag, 7.84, 13.9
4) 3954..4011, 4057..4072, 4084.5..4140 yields 0.001 mag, 10.8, 14.3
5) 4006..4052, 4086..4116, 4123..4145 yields 0.026 mag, 13.5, 14.6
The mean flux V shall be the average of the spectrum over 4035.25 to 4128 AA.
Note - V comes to 13.7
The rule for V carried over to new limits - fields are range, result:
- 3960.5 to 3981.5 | 7.37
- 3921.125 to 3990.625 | 8.4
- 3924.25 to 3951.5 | 6.8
